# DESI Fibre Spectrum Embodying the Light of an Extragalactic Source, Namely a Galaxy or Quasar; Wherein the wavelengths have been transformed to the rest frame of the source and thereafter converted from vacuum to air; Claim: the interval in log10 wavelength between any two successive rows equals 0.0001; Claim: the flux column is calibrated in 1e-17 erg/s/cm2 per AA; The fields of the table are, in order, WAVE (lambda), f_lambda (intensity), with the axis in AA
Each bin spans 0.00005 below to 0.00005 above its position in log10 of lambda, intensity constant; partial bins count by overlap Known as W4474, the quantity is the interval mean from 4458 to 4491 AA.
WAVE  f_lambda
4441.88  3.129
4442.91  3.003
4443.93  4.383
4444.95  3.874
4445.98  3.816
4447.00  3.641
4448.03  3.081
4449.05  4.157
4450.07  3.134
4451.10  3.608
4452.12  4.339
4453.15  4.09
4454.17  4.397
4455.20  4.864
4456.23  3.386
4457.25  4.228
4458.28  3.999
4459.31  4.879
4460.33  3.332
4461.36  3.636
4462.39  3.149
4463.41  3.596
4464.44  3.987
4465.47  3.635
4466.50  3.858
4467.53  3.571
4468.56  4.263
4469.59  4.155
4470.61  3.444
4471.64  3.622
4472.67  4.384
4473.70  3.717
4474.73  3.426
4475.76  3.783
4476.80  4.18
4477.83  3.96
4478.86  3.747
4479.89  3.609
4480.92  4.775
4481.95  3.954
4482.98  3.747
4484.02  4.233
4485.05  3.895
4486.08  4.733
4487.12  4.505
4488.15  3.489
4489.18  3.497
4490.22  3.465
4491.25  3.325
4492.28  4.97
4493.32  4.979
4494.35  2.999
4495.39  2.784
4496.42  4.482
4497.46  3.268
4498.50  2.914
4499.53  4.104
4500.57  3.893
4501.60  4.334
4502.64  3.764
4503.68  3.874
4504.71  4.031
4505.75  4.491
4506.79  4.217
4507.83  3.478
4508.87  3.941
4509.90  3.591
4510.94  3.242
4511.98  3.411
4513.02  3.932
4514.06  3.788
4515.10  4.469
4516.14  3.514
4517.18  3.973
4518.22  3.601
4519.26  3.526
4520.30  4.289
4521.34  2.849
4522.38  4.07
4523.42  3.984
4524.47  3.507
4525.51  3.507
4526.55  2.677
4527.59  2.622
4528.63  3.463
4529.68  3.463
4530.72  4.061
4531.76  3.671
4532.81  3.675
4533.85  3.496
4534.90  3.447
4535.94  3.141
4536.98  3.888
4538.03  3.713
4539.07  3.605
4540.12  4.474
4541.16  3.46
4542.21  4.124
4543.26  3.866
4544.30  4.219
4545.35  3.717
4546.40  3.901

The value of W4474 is 3.88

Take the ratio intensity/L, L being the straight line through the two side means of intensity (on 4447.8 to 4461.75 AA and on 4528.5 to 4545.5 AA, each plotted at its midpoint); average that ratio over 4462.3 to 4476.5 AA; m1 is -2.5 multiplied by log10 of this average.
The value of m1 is 0.039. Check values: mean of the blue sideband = 3.96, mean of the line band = 3.78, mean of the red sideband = 3.74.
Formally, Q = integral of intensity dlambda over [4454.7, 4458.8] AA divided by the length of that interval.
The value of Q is 4.11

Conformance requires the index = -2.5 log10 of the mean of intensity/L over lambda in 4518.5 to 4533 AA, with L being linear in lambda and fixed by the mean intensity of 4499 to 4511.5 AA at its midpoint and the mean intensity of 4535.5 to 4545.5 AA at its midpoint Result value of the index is 0.10 mag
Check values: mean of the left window 3.91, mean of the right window 3.83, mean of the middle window 3.52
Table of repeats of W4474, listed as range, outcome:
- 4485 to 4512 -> 3.85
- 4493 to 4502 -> 3.72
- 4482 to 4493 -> 4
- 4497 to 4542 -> 3.69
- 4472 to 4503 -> 3.9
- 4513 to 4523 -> 3.8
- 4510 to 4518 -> 3.74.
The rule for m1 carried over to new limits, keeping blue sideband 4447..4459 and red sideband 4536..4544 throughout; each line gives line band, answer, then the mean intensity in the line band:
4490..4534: 0.045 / 3.72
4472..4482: -0.010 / 3.95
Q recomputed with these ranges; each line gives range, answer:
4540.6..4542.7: 3.8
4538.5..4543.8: 3.91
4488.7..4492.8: 3.82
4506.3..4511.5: 3.69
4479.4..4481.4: 4.19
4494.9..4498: 3.51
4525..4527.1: 3.09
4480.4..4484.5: 4.17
